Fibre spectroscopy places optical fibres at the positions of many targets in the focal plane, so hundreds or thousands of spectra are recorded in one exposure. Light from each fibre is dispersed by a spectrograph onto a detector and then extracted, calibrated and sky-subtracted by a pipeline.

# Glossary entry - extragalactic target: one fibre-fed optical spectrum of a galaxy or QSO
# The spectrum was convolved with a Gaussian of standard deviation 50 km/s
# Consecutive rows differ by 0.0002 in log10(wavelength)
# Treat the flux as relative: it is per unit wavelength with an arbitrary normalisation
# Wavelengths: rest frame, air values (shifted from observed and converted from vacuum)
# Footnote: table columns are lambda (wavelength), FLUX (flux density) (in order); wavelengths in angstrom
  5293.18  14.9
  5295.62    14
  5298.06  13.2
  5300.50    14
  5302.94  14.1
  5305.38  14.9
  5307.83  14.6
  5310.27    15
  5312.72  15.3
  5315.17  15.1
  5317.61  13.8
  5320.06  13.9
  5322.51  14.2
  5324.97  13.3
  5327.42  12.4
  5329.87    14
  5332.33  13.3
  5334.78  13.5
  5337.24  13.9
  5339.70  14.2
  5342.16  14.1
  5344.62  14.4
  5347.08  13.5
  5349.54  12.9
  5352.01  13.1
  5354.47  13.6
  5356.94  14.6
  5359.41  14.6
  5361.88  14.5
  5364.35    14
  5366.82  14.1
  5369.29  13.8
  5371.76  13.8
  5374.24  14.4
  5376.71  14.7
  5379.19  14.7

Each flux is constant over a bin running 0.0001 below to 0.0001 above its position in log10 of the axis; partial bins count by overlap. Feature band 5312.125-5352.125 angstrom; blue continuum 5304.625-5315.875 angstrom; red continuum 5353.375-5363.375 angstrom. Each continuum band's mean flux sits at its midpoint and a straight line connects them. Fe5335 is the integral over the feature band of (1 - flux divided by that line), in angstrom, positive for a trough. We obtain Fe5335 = 2.3 angstrom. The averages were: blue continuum 15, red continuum 14.3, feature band 13.8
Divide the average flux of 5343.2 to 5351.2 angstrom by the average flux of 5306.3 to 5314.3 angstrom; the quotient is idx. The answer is 0.91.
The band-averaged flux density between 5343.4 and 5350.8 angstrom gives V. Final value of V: 13.6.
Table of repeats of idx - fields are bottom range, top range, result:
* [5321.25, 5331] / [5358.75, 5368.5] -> 1.06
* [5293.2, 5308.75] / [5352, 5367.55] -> 1.00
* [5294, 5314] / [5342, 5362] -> 0.96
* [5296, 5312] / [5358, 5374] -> 0.99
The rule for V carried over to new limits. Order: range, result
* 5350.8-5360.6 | 14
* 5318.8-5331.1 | 13.6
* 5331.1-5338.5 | 13.6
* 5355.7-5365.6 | 14.4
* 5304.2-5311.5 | 14.8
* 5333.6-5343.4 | 13.9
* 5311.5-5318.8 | 14.7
